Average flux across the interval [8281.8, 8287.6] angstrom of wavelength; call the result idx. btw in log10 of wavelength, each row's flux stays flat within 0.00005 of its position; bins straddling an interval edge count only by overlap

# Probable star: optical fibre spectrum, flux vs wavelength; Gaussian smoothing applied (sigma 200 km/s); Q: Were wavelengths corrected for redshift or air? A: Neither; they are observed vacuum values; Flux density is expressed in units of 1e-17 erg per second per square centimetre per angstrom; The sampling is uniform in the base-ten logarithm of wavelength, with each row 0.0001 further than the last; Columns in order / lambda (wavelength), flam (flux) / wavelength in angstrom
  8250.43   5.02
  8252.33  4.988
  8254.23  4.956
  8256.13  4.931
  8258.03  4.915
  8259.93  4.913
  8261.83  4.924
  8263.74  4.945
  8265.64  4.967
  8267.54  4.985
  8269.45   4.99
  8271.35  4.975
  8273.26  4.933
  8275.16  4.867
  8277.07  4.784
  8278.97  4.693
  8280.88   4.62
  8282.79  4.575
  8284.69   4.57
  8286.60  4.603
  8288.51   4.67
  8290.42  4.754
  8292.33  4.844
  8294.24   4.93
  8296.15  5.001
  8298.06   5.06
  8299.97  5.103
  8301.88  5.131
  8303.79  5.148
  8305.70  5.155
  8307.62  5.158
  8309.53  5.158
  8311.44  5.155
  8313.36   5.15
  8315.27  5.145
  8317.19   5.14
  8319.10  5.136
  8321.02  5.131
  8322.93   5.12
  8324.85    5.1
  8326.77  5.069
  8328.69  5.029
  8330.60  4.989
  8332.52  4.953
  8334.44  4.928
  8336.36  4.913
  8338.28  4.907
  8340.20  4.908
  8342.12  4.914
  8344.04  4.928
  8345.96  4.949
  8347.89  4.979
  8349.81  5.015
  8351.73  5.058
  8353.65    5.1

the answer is 4.58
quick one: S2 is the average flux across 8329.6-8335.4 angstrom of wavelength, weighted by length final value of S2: 4.96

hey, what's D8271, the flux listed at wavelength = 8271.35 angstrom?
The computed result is 4.975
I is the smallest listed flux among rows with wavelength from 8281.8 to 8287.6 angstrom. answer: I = 4.57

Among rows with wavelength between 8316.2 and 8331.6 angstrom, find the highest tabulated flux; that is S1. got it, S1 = 5.14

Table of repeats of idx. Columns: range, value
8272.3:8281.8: 4.78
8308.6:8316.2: 5.15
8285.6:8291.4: 4.67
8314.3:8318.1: 5.14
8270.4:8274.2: 4.95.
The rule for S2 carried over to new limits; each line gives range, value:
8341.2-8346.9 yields 4.93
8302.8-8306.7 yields 5.15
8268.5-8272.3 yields 4.99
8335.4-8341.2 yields 4.91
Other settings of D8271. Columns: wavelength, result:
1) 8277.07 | 4.784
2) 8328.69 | 5.029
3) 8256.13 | 4.931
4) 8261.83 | 4.924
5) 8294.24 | 4.93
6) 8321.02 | 5.131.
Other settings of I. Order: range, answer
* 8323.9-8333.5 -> 4.953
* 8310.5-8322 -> 5.131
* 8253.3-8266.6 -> 4.913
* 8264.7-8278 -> 4.784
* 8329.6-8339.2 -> 4.907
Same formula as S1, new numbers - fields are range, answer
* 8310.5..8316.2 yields 5.155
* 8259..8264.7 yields 4.945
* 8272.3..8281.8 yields 4.933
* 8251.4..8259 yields 4.988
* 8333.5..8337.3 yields 4.928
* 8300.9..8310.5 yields 5.158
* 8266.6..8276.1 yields 4.99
